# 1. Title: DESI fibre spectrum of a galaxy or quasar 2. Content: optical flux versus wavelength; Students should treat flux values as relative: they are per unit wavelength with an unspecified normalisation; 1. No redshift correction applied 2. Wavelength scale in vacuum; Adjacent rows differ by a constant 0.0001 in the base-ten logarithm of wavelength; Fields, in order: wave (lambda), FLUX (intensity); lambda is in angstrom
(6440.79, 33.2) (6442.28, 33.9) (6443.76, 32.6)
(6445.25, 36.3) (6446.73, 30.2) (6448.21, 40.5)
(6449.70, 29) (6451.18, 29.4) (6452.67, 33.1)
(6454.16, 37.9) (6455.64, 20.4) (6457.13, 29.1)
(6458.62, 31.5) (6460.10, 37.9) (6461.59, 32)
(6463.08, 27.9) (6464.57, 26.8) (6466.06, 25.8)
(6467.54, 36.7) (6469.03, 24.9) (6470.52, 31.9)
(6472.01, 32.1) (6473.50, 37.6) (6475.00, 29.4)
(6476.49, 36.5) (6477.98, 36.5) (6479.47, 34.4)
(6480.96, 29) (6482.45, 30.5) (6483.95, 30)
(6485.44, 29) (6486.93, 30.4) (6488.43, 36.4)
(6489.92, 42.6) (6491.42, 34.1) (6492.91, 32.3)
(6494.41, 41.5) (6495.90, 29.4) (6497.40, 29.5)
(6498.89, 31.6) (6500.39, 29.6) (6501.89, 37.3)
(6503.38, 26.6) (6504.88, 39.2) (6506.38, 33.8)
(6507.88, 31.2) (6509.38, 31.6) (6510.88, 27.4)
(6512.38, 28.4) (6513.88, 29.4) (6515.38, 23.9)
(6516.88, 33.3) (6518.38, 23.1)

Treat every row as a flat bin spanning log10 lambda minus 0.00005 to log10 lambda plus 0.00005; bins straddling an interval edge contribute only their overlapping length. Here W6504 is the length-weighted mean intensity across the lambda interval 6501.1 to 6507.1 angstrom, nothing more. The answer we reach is 34.2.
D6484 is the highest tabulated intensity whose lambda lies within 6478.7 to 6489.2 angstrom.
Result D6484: 36.4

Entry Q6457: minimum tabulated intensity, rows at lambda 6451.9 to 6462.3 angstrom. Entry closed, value 20.4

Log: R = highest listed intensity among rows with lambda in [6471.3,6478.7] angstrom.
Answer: 37.6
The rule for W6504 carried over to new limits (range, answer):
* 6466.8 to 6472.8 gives 31.5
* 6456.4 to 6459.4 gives 30.5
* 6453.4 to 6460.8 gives 31.3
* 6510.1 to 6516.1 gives 27.3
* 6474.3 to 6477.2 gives 33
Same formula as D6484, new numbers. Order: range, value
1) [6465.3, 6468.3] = 36.7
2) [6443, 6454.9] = 40.5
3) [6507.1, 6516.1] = 31.6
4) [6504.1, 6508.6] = 39.2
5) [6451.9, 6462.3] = 37.9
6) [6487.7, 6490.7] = 42.6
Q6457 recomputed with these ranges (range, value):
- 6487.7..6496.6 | 29.4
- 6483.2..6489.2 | 29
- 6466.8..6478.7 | 24.9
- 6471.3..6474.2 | 32.1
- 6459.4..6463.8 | 27.9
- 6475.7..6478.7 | 36.5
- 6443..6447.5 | 30.2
